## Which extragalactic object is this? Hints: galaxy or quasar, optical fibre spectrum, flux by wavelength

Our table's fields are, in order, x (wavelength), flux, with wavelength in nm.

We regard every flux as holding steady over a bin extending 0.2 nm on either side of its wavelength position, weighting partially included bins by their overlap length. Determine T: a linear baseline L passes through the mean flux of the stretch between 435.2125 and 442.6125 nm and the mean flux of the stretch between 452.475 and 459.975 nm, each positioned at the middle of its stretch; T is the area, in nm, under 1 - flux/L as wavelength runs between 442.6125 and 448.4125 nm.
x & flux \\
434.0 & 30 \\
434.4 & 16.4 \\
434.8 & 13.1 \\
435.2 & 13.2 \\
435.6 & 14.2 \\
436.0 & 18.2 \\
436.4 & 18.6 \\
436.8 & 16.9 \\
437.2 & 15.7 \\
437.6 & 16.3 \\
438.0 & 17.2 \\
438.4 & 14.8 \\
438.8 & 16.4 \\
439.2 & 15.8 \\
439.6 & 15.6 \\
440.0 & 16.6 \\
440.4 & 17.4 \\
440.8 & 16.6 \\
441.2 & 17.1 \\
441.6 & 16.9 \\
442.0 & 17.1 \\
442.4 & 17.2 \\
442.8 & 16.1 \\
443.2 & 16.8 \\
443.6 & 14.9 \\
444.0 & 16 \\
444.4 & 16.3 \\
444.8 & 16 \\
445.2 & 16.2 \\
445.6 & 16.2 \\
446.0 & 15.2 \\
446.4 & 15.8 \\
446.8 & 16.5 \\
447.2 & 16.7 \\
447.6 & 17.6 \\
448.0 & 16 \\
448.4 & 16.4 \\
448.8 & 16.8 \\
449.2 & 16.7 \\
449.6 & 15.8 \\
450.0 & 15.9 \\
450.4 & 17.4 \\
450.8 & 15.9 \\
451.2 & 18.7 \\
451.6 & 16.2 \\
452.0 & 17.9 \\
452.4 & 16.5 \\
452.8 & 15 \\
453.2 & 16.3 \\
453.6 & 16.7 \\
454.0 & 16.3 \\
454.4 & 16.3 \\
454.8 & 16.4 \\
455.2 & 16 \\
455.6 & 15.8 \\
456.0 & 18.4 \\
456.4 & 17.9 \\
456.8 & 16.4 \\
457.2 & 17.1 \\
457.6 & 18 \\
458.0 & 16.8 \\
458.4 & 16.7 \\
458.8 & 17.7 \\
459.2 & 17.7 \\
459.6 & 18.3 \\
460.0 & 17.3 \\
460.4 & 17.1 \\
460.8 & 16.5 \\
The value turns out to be 0.17 nm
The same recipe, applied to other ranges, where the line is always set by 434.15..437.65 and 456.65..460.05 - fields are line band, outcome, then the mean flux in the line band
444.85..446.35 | 0.065 nm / 15.9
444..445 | 0.025 nm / 16.1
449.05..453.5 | 0.094 nm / 16.6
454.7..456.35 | 0.039 nm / 16.8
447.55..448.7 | 0.013 nm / 16.6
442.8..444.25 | 0.047 nm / 15.9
